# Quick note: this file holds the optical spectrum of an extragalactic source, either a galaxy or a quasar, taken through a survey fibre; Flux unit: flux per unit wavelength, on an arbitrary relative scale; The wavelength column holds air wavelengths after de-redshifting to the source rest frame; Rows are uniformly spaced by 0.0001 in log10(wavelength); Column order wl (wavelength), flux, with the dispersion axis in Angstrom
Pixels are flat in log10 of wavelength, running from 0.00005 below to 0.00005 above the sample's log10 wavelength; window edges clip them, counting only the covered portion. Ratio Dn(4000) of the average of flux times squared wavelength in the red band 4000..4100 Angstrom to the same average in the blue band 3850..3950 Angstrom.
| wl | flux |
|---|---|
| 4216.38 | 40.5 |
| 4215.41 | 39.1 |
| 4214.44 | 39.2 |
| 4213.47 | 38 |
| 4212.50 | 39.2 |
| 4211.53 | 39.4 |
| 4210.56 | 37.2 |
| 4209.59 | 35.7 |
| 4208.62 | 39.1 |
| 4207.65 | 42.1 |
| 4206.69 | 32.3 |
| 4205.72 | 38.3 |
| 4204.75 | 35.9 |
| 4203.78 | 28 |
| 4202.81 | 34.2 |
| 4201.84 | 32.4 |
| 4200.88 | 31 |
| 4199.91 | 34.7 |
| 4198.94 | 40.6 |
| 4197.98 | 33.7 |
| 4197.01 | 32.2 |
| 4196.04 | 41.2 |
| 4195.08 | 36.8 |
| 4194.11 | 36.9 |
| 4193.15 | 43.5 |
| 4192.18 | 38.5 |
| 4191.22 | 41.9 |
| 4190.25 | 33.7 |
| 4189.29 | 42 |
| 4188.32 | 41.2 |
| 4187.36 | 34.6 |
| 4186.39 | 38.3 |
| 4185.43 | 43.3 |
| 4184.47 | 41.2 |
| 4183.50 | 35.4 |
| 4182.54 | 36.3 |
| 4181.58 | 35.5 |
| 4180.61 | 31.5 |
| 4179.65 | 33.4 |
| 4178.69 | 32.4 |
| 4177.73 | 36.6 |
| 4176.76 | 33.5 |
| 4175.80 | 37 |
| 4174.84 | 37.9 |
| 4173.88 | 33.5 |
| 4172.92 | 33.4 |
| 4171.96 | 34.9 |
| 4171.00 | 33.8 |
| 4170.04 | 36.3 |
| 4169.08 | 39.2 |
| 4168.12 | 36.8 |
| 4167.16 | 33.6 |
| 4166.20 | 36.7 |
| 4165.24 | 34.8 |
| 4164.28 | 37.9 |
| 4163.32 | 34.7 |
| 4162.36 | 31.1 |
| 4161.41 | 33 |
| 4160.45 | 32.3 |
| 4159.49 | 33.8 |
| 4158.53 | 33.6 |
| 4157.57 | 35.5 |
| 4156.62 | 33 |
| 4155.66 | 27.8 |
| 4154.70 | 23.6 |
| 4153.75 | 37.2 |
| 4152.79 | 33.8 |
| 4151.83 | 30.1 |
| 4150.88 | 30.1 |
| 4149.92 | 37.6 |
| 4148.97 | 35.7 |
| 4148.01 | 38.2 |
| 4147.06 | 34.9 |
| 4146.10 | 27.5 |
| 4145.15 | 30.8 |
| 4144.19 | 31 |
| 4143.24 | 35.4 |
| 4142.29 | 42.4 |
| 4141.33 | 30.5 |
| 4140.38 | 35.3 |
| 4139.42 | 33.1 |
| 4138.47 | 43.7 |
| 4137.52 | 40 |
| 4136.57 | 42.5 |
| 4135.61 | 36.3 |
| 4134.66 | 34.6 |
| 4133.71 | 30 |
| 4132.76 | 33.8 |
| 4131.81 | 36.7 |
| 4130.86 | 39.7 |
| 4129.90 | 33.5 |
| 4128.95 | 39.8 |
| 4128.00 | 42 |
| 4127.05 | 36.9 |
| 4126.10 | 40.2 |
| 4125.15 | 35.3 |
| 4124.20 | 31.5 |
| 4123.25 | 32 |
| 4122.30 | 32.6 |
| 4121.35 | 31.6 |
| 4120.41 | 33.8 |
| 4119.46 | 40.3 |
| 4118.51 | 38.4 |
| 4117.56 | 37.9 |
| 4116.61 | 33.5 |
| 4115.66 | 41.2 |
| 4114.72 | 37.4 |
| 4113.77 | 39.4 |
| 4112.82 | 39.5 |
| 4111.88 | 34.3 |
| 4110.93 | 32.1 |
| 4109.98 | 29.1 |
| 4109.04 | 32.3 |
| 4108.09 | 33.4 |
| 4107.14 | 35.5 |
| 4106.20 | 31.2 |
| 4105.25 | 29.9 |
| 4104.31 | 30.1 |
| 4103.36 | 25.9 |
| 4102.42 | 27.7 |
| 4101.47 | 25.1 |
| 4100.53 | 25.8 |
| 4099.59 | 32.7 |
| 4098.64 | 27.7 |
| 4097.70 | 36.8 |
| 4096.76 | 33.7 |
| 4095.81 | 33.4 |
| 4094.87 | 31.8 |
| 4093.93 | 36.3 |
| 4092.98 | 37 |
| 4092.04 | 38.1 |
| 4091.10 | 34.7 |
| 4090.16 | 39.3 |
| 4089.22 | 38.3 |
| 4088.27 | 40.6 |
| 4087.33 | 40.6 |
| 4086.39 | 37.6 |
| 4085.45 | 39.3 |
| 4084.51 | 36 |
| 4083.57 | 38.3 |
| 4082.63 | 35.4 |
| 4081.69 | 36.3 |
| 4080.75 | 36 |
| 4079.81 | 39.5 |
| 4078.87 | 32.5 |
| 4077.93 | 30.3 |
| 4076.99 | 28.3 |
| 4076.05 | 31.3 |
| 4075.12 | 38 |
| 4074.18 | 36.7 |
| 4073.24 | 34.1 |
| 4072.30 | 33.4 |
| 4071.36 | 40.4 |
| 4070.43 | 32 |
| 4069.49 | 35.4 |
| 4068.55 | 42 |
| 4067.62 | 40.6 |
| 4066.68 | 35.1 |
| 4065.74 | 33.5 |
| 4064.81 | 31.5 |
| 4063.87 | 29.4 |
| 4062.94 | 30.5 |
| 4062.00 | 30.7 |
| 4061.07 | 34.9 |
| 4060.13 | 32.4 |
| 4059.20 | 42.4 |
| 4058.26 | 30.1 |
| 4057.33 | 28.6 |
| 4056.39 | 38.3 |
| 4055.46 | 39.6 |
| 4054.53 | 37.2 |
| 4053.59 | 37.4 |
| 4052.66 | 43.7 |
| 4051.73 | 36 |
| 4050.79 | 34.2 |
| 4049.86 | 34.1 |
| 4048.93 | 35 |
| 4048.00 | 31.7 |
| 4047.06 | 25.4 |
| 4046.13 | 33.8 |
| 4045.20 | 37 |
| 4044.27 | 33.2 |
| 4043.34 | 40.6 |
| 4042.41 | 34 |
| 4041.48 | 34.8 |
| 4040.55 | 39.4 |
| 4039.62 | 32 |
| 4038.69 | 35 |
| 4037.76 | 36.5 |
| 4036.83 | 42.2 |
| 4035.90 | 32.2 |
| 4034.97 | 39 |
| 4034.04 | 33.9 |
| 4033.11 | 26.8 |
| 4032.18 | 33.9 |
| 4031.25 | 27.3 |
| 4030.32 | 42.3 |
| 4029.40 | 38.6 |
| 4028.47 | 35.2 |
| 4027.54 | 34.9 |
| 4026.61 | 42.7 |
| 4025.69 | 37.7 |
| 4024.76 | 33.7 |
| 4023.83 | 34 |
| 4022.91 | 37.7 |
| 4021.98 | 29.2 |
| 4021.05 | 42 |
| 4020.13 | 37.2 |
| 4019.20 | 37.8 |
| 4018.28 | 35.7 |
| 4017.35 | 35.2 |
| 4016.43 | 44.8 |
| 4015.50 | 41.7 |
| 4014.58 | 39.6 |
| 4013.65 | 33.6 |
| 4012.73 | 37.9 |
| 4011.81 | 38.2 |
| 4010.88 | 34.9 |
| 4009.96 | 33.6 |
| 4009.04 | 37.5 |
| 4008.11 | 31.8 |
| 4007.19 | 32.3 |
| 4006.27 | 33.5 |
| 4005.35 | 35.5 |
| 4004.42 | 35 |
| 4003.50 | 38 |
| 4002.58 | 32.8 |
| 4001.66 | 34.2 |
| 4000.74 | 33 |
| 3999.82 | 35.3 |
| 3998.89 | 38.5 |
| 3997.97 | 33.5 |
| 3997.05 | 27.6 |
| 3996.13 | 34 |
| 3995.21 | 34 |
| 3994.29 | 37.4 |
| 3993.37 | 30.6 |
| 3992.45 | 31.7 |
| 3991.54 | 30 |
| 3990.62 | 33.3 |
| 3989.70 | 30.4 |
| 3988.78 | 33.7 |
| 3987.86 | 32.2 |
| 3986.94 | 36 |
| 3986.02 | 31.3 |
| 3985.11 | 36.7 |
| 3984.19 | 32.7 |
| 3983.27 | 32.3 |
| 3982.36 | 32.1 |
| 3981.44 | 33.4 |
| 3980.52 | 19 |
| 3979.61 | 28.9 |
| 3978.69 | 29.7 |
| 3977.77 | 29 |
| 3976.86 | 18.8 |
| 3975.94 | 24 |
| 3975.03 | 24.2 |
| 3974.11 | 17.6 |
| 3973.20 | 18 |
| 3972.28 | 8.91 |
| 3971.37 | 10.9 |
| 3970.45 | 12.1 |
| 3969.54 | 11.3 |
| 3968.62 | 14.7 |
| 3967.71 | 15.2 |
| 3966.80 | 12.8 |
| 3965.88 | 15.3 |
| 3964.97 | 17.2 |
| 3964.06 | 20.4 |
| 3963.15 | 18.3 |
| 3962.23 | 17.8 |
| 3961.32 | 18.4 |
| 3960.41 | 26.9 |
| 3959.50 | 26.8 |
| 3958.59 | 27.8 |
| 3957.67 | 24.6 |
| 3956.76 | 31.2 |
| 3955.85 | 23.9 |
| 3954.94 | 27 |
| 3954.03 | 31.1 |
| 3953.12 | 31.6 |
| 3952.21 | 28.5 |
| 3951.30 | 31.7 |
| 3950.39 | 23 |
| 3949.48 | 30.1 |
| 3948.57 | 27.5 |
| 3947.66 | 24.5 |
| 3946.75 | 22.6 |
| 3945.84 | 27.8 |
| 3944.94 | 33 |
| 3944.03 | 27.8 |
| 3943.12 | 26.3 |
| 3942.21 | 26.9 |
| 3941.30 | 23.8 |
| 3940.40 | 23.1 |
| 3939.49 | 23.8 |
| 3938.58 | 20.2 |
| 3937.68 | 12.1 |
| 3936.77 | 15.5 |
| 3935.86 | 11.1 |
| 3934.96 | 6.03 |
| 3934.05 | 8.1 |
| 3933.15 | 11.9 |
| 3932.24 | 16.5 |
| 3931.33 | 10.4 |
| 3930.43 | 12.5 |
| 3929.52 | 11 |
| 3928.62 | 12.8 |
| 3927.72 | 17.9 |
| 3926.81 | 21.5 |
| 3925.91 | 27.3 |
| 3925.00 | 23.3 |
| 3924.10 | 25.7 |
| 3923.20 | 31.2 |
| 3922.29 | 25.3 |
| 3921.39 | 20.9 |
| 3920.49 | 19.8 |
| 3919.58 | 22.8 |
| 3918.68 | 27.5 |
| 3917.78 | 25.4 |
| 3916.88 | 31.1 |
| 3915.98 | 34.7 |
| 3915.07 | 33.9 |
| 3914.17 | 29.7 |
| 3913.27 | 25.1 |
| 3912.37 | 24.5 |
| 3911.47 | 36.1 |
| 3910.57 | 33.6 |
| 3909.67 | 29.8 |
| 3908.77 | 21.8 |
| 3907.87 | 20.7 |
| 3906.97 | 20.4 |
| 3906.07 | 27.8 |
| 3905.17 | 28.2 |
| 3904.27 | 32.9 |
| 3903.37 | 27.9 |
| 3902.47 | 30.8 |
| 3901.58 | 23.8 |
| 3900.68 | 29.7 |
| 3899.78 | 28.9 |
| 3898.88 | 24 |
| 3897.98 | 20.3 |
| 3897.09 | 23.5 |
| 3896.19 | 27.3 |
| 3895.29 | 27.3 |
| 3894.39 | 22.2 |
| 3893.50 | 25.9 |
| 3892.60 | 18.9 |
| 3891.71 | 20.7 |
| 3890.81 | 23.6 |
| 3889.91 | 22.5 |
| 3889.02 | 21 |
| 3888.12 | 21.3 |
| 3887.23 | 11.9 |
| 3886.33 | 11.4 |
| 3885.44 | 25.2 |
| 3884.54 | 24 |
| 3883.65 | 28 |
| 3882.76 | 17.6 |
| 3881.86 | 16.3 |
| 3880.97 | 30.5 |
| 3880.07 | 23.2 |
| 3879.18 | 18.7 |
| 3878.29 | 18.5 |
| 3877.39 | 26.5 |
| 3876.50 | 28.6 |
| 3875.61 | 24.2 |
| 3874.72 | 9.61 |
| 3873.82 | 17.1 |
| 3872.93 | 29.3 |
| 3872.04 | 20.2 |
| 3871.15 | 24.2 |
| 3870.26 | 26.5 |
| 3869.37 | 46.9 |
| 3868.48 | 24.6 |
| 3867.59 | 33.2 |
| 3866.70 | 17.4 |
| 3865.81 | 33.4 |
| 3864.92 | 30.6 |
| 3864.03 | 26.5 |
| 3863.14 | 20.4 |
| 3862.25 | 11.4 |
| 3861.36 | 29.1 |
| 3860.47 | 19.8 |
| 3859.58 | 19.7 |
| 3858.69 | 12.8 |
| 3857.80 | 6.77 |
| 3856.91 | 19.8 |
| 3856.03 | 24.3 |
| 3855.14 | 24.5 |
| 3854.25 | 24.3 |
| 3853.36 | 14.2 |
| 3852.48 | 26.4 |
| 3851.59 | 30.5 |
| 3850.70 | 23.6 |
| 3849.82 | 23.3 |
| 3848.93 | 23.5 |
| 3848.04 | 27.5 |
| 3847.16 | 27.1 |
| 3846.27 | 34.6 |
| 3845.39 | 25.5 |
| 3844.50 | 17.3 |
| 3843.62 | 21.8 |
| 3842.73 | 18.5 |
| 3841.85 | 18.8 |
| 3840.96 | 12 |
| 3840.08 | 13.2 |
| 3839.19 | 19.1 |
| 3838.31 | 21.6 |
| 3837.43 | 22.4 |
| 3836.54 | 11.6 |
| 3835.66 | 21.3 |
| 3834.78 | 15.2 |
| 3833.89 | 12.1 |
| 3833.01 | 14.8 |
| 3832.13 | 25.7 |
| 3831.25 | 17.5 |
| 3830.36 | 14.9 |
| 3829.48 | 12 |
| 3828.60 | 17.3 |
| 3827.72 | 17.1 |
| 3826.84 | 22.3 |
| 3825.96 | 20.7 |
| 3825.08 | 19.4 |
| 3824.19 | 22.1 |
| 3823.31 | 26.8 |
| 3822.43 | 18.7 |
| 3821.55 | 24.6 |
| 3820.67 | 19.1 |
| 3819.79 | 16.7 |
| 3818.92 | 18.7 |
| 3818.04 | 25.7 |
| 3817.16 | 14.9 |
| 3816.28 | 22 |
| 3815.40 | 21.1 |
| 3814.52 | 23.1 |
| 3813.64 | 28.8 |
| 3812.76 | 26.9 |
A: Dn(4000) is 1.65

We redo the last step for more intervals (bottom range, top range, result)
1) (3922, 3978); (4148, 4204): 1.89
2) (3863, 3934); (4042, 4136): 1.60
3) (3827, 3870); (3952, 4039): 1.53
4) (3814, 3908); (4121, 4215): 1.88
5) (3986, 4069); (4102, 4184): 1.04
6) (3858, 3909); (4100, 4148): 1.65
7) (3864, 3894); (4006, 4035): 1.65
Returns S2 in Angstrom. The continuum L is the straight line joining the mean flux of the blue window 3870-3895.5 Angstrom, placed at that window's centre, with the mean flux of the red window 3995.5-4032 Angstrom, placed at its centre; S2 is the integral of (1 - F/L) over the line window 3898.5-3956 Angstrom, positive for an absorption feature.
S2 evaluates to 4.8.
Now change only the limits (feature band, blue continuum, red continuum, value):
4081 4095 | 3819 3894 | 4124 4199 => -2.3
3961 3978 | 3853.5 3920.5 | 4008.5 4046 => 7.8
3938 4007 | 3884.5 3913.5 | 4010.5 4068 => 8.3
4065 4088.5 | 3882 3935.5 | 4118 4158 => -3.1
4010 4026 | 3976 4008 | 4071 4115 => -2.1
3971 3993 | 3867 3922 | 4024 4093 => 2.4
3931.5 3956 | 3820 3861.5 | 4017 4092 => 4.5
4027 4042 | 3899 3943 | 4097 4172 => -3.2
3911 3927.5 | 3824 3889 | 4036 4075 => -0.7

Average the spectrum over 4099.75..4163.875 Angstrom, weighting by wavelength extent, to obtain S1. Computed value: 34.2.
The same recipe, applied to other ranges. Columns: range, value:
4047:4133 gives 34.9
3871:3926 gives 24.6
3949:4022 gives 29.1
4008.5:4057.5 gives 36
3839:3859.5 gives 21.3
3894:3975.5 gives 22.8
